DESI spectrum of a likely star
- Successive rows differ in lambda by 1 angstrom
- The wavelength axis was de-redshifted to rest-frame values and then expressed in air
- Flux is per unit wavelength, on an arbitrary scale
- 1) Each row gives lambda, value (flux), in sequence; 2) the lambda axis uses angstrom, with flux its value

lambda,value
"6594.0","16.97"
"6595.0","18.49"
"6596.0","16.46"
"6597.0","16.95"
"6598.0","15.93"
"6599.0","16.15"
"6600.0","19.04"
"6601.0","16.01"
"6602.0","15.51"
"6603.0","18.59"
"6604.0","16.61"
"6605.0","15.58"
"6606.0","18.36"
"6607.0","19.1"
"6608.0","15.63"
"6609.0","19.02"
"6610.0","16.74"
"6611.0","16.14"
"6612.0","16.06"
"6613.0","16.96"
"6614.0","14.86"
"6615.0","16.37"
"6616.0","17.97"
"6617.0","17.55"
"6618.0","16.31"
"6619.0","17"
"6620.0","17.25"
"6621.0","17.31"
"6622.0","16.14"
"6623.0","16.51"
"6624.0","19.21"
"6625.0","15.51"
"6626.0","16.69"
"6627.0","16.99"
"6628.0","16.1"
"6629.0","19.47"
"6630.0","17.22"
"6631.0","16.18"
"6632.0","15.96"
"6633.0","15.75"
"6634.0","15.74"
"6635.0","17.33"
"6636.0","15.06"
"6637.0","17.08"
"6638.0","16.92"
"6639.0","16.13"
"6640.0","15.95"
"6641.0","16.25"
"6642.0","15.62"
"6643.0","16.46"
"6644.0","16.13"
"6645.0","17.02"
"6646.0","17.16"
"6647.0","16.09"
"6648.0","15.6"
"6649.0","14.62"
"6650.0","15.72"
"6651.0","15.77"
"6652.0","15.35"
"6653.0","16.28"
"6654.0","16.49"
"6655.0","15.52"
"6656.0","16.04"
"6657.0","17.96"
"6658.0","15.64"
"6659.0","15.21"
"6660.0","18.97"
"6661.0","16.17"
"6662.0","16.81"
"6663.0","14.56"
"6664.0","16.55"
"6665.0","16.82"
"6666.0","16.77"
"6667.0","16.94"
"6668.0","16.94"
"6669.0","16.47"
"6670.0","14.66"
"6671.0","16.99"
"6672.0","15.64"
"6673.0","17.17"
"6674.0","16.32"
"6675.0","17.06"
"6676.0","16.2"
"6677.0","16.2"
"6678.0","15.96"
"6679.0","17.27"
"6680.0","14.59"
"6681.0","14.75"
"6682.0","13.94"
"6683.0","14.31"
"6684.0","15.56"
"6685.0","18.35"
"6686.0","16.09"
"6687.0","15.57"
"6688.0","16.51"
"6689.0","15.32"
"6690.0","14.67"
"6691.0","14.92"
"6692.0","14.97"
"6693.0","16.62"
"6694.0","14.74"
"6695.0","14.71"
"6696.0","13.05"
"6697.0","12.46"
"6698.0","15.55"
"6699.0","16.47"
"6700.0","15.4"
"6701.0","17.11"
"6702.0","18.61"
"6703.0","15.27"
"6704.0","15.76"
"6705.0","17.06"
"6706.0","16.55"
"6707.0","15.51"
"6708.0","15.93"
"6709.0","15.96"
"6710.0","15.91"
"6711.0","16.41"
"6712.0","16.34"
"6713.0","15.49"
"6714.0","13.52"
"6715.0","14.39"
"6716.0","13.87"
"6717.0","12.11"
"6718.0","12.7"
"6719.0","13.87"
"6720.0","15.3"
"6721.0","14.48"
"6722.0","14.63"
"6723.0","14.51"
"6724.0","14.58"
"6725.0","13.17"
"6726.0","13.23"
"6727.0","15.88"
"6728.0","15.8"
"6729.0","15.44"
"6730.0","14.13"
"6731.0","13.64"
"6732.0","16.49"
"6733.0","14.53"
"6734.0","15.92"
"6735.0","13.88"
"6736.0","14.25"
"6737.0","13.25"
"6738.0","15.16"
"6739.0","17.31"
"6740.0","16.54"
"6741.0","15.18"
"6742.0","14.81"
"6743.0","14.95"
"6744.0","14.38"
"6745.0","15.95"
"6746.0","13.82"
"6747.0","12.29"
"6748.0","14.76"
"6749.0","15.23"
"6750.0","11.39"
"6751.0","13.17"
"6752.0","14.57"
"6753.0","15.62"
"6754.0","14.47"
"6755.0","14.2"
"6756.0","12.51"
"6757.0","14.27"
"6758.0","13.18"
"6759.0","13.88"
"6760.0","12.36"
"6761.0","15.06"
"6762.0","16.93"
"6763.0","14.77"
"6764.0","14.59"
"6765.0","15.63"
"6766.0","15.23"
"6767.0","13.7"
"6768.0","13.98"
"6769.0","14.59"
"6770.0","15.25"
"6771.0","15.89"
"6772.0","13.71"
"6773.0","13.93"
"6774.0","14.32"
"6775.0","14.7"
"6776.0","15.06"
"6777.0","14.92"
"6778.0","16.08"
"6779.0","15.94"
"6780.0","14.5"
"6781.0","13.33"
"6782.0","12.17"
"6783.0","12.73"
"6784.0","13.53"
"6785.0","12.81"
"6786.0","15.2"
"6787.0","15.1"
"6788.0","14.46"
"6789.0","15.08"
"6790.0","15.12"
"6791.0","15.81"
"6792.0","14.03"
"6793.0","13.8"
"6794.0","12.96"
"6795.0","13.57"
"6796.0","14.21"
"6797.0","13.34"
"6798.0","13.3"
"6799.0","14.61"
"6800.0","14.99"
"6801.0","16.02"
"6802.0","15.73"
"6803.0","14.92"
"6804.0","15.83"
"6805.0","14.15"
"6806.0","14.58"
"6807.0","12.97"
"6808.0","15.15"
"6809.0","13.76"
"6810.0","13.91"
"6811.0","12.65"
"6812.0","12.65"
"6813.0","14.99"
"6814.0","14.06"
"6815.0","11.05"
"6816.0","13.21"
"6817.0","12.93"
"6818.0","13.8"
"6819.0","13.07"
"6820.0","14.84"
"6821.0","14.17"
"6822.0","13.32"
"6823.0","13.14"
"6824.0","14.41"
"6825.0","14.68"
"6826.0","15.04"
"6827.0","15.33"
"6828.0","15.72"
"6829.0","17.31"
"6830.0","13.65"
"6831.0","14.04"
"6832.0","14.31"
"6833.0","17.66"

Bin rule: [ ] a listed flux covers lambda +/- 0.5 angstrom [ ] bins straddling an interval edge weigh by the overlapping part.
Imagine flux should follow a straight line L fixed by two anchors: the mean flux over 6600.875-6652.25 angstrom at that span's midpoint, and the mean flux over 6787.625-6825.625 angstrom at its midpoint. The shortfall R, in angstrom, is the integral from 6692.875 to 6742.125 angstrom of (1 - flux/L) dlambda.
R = 0.9 angstrom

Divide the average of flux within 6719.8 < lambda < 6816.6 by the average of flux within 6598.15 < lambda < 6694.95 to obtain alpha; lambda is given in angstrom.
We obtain 0.9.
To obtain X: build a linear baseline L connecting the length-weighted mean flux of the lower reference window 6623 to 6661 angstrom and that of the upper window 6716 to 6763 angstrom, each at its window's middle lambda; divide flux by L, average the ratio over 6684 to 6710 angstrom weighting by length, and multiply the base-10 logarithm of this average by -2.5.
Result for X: -0.03 mag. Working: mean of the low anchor 16.4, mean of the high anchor 14.4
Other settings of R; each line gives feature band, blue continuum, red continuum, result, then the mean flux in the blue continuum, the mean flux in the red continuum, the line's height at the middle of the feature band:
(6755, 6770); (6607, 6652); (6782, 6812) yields 0.35 angstrom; 16.6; 14.2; 14.7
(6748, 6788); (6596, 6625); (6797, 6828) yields 1.11 angstrom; 16.9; 14.1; 14.7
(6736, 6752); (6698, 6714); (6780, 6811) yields 0.83 angstrom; 16.1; 14.2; 15.3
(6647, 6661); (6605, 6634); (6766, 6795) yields 0.23 angstrom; 16.9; 14.4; 16.4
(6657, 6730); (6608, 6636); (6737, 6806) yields 0.62 angstrom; 16.8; 14.5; 15.7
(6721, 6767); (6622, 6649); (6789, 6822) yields 1.21 angstrom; 16.5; 14.1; 15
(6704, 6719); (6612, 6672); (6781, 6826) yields 0.30 angstrom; 16.4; 14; 15.4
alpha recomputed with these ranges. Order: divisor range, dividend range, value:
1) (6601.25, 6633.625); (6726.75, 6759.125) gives 0.86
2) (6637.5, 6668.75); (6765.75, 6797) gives 0.88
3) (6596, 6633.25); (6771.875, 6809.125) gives 0.85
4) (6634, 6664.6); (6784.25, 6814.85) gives 0.88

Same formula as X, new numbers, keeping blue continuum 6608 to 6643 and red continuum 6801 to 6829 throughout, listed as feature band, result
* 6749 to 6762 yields 0.079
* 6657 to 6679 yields -0.022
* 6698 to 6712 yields -0.045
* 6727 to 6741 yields 0.007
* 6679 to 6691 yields 0.028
